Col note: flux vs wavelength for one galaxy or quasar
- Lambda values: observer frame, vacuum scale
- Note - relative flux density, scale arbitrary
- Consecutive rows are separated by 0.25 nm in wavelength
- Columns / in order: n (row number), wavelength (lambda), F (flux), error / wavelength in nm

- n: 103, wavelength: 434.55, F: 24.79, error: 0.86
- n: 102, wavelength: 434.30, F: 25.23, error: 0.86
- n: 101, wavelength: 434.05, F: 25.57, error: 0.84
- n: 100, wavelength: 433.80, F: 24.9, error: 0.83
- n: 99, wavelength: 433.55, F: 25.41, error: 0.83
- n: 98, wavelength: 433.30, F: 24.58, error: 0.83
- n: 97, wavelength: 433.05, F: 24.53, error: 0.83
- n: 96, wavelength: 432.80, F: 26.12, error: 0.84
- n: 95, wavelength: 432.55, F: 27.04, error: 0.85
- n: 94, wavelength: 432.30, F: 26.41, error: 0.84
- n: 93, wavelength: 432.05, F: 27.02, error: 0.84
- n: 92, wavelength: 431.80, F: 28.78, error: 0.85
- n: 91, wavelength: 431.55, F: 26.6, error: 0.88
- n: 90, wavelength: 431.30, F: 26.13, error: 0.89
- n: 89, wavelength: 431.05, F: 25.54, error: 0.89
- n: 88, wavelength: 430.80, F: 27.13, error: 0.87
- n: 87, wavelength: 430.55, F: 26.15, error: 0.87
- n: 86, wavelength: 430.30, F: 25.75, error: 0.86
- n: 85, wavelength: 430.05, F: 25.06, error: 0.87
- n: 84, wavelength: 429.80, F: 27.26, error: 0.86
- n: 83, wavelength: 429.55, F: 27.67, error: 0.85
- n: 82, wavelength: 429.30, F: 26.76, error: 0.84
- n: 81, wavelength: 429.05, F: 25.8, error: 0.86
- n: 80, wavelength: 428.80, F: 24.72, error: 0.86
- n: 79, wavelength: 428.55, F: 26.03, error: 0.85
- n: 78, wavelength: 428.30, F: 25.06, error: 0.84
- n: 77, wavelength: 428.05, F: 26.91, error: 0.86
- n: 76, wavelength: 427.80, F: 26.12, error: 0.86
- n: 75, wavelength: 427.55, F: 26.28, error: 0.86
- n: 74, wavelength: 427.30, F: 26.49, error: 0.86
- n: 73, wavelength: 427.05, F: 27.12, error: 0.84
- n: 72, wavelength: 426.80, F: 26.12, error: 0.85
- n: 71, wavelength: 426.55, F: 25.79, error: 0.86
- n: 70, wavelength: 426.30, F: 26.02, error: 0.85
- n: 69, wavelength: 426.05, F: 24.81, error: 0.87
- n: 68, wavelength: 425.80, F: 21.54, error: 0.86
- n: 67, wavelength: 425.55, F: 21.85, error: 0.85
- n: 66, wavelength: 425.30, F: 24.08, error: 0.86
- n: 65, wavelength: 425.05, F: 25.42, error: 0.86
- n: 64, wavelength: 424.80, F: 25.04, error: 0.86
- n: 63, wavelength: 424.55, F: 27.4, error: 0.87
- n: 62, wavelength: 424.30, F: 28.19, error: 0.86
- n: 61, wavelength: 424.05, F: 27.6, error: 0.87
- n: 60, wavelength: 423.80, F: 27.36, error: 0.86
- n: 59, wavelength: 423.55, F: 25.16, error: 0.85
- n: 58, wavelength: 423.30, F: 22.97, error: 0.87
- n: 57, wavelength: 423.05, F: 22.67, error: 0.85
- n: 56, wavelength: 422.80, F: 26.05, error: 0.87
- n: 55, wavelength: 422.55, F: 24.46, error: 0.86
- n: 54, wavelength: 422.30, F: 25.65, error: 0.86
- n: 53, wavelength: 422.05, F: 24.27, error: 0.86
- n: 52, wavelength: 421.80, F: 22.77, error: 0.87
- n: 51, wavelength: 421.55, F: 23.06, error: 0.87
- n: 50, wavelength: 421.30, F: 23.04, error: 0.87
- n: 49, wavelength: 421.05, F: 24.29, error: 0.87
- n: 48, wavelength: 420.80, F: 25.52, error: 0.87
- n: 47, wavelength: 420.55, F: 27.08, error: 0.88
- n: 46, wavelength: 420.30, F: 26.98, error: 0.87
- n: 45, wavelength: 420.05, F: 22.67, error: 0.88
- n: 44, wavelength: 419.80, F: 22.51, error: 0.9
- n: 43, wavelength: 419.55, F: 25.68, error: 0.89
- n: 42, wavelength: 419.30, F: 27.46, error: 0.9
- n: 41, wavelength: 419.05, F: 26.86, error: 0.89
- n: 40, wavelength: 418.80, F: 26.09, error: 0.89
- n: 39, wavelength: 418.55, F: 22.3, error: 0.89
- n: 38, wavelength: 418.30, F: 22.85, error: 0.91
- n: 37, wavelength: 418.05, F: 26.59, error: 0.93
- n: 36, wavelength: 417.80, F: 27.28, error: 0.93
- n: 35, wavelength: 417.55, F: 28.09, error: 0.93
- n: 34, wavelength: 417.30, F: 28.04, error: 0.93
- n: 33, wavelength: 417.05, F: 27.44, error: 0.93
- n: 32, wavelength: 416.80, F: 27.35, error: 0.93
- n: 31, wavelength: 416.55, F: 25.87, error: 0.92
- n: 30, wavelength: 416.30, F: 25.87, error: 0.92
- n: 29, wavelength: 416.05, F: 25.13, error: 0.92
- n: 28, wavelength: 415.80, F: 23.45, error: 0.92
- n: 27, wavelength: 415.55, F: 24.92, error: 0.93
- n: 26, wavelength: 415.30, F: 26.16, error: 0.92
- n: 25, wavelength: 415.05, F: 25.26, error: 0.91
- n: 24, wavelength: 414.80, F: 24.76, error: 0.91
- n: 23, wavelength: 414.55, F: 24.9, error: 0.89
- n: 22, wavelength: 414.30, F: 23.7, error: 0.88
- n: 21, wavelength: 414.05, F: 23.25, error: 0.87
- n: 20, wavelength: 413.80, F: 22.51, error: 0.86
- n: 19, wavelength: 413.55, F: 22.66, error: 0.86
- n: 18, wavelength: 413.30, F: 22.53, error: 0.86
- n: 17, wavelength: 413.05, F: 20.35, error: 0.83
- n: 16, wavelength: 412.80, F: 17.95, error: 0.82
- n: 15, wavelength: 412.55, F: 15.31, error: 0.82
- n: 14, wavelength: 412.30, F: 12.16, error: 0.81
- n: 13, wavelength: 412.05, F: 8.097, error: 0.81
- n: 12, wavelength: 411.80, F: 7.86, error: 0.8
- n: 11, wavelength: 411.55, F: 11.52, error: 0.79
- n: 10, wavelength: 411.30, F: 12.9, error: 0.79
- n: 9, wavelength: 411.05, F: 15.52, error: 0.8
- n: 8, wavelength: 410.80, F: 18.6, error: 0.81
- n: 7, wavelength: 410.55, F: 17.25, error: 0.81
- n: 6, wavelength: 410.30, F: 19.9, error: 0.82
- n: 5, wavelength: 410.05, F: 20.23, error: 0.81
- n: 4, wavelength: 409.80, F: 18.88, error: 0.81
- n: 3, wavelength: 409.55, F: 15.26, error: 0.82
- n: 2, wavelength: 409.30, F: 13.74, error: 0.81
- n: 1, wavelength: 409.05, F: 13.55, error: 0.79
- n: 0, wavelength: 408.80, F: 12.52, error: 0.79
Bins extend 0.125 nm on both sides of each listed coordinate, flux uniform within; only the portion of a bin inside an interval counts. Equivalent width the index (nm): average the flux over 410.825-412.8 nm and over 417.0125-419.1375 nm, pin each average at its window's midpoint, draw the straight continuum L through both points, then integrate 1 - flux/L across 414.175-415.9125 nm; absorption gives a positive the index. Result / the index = -0.46 nm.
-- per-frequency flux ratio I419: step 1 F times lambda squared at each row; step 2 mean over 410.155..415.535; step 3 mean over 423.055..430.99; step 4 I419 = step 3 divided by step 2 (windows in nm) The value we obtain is 1.46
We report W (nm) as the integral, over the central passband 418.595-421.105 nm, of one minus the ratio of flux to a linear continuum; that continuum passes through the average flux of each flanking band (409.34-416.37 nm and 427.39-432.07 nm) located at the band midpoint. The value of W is -0.357 nm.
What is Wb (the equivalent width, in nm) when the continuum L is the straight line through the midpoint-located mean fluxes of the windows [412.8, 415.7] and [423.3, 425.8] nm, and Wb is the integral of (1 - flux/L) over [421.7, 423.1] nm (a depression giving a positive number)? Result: 0.034 nm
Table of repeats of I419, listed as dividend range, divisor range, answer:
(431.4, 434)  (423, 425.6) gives 1.07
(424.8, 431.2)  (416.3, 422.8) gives 1.05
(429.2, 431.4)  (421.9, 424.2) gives 1.09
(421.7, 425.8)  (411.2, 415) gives 1.44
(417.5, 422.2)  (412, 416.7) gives 1.16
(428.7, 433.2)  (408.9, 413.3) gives 1.88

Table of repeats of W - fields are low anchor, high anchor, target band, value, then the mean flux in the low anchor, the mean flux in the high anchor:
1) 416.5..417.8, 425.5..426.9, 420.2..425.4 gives 0.08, 27.4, 24.5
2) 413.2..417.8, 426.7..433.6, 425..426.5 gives 0.11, 25.2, 26.2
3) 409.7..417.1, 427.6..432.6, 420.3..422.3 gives -0.12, 20.3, 26.4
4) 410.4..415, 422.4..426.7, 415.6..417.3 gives -0.48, 18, 25.1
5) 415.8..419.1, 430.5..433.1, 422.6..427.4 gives 0.18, 26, 26.6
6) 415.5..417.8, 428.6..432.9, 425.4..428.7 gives 0.13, 26.3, 26.5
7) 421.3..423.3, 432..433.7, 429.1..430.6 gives -0.07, 24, 25.8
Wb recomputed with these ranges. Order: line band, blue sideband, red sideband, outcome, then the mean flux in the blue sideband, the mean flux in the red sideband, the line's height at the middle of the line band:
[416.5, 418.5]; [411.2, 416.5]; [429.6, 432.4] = -0.47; 20.2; 26.6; 21.5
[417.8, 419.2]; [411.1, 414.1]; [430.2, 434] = -0.43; 16.2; 26.1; 19.2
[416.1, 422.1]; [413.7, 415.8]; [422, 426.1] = -0.18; 24.4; 25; 24.7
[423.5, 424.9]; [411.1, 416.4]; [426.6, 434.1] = -0.18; 20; 26.2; 23.9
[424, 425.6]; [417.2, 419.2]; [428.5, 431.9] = 0.03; 26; 26.4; 26.2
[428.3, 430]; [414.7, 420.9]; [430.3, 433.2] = 0.01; 25.7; 26.4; 26.3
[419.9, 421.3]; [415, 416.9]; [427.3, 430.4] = 0.04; 25.5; 26.1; 25.7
